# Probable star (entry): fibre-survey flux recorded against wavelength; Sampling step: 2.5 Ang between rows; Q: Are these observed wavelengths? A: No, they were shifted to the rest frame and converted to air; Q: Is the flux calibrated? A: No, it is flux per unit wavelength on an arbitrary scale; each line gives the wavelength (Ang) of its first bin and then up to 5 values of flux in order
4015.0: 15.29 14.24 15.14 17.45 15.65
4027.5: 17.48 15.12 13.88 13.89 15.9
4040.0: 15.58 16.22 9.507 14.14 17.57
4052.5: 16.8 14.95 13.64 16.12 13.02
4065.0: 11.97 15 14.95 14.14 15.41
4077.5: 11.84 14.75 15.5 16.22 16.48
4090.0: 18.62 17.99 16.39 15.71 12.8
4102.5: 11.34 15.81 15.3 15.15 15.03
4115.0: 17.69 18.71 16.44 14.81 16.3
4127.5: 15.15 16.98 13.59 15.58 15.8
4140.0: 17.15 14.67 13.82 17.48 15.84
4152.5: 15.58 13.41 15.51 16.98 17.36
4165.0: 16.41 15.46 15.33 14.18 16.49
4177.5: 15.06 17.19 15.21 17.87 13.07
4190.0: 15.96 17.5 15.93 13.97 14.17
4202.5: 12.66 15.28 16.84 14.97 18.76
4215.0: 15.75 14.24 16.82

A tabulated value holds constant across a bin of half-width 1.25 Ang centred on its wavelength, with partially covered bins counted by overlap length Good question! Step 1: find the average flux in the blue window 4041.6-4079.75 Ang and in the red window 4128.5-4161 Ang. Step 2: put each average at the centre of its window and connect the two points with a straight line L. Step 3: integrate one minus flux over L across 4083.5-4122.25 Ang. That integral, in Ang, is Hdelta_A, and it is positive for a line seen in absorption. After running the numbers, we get -2.58 Ang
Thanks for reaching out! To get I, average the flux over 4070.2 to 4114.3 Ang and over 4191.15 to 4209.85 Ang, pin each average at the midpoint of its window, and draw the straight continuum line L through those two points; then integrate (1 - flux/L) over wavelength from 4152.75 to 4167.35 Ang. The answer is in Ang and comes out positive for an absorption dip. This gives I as -0.6 Ang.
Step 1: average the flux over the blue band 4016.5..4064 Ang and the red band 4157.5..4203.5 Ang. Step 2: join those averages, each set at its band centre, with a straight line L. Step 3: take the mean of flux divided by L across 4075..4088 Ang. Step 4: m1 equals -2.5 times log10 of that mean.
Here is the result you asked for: 0.022 mag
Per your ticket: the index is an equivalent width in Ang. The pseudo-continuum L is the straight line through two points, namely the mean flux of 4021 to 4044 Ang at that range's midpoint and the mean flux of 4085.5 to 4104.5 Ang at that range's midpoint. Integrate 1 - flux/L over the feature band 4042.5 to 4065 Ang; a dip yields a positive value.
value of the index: 1.73 Ang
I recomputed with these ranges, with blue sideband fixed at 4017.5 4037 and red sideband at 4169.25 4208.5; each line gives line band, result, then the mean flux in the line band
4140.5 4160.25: 0.0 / 15.4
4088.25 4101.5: -0.7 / 16.2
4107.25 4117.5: -0.5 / 16.2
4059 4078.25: 1.7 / 14.1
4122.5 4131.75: -0.2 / 15.8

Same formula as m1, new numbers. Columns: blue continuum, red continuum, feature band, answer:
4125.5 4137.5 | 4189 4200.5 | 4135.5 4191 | -0.01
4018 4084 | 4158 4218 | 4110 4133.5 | -0.05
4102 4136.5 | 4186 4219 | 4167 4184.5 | -0.02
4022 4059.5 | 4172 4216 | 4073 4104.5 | 0.00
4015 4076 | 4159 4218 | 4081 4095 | -0.12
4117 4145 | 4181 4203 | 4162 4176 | -0.02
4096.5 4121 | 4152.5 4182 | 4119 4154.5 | 0.00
